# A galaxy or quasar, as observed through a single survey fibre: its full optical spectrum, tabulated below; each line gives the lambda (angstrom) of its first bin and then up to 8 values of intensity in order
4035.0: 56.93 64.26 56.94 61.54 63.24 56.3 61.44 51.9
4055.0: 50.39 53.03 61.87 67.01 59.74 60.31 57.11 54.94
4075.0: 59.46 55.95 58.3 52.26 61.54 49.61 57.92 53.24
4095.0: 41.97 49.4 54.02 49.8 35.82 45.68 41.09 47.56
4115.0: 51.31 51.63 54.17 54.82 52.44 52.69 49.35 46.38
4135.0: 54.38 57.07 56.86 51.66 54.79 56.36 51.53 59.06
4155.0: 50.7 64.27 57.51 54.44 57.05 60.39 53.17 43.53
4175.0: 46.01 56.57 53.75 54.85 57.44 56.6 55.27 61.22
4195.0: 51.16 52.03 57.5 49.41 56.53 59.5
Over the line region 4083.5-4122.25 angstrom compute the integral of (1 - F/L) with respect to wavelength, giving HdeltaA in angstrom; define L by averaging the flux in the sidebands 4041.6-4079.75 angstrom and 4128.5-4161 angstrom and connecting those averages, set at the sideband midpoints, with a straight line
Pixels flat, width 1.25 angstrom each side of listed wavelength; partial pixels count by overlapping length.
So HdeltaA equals 4.5 angstrom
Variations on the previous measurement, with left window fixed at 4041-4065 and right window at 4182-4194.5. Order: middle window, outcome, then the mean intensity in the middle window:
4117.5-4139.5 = 1.9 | 52.7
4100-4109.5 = 2.1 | 44.9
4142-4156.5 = 0.8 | 54.3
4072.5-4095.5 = 1.3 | 54.9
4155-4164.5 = -0.1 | 57.5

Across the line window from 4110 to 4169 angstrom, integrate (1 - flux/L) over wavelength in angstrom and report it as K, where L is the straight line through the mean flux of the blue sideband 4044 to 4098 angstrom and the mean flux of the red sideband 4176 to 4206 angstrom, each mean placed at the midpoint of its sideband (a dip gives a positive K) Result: 1.8 angstrom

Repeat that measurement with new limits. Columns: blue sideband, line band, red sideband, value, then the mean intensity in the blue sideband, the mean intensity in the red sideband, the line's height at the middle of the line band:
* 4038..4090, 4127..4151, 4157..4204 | 1.14 angstrom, 57.7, 54.7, 55.8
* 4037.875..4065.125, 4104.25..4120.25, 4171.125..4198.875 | 2.74 angstrom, 58.6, 53.5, 56.3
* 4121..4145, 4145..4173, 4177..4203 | -0.83 angstrom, 53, 55.2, 54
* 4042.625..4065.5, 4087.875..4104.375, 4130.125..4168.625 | 1.92 angstrom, 58.4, 55.3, 57.1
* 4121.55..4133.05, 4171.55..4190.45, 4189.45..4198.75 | 0.40 angstrom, 51.3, 54.9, 54.2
